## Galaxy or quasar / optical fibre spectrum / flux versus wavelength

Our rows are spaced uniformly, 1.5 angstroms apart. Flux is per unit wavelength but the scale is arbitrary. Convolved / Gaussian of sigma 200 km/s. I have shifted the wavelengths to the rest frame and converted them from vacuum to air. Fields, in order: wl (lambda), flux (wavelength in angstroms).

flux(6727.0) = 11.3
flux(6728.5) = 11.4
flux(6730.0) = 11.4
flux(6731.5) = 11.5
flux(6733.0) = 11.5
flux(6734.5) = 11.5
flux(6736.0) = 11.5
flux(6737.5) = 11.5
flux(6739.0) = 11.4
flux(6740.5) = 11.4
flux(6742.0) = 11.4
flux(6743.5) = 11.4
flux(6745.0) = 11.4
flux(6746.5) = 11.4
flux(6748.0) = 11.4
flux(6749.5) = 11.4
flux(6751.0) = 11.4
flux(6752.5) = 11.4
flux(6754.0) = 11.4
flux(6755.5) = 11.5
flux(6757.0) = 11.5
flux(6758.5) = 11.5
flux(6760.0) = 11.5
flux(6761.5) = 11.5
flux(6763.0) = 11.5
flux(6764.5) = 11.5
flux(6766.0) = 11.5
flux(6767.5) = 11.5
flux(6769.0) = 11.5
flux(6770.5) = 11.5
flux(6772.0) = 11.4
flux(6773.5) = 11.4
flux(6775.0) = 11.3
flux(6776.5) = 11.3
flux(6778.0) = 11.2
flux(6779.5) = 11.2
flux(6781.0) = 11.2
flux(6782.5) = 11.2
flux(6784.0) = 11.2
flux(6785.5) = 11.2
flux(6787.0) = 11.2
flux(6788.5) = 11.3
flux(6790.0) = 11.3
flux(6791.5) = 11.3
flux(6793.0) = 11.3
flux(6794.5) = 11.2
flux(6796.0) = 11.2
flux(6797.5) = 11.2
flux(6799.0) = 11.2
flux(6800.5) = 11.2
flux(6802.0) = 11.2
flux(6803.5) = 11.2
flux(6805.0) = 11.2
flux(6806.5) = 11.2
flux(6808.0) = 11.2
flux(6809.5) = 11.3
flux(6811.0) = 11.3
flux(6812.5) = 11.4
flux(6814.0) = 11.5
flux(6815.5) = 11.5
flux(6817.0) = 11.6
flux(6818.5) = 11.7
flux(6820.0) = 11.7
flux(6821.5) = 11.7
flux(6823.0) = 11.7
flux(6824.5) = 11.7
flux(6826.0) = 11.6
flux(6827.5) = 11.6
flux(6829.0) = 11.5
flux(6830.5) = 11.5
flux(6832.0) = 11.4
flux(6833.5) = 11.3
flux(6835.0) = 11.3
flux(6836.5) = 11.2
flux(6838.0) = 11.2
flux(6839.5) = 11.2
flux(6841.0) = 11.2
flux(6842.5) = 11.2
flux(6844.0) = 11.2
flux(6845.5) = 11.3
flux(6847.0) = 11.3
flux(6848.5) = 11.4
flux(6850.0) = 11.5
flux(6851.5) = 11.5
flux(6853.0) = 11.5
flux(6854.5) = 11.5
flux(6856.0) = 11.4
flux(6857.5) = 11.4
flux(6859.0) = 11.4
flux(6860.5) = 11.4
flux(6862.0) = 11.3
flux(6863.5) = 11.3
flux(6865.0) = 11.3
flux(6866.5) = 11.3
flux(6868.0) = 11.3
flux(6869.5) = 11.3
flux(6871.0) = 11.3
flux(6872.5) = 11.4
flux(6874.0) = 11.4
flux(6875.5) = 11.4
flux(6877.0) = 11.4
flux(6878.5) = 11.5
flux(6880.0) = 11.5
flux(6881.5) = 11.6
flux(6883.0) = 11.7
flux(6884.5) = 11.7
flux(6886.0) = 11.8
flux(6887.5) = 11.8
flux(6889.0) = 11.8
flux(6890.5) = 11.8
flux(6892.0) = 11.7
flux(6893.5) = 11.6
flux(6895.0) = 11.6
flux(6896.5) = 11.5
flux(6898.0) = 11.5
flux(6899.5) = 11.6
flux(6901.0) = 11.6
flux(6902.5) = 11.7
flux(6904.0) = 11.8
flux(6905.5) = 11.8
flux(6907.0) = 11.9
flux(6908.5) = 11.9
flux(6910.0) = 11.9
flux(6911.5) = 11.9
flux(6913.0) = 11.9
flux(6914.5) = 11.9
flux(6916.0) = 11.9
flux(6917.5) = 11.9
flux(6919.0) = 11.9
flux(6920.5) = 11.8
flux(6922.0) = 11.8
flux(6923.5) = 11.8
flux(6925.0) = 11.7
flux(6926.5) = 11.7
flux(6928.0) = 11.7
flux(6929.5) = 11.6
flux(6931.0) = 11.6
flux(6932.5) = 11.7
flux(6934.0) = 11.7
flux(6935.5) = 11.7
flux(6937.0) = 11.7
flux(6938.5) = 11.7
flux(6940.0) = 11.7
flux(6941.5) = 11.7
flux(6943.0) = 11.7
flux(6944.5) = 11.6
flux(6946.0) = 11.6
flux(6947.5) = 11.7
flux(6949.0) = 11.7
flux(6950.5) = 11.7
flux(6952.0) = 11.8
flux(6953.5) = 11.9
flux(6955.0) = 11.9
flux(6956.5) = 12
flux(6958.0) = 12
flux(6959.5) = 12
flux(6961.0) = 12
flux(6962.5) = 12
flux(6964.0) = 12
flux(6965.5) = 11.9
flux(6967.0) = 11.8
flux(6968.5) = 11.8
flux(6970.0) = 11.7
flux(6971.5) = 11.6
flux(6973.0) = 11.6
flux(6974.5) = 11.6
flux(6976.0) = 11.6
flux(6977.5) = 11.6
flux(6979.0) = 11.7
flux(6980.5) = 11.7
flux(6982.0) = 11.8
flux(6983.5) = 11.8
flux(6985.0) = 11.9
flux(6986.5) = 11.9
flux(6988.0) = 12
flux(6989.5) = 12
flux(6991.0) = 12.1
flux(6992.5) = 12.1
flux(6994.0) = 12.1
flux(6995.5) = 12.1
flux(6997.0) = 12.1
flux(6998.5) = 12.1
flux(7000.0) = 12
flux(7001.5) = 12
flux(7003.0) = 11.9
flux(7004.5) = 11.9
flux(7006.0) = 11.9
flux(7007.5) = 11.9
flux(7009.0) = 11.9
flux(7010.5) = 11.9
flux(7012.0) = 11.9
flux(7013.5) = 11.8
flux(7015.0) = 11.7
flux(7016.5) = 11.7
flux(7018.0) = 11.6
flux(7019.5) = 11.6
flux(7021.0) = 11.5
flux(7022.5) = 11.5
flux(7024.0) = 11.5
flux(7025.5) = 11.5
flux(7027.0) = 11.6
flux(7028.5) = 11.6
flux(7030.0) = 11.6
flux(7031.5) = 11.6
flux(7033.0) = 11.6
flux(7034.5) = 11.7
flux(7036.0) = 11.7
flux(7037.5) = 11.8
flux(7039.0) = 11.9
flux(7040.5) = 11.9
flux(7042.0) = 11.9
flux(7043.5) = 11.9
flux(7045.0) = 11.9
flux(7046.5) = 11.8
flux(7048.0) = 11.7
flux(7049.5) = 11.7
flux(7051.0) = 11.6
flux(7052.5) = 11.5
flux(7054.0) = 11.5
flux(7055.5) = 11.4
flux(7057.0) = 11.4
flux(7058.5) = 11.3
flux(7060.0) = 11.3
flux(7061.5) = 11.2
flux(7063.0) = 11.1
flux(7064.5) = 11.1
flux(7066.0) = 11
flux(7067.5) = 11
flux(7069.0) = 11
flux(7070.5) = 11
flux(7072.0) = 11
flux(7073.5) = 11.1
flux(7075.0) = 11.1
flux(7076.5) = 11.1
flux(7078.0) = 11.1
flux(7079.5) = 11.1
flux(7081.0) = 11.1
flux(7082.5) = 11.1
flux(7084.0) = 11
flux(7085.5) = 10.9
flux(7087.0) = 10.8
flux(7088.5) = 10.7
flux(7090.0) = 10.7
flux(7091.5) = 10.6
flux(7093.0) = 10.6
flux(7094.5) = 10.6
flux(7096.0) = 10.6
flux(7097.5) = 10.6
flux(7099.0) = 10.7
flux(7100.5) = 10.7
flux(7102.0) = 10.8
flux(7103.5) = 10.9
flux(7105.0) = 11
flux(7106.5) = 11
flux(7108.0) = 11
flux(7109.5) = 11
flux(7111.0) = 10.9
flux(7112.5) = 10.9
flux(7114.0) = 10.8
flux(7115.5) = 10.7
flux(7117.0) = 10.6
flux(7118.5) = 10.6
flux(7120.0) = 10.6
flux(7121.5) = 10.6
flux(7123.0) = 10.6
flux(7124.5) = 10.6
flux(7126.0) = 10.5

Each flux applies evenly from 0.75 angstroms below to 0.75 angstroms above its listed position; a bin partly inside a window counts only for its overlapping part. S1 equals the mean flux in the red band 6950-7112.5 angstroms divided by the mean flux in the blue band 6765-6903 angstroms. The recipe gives 1.01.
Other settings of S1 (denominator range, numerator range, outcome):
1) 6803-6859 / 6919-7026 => 1.03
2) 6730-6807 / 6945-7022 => 1.04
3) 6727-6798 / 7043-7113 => 0.97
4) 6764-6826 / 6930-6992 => 1.04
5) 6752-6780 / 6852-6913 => 1.01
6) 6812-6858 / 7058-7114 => 0.96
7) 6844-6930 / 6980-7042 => 1.02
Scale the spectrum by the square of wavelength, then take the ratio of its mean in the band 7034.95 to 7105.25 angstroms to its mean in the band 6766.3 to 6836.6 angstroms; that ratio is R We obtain 1.1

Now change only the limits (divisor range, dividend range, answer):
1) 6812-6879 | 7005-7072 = 1.07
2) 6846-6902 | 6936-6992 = 1.05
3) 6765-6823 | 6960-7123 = 1.08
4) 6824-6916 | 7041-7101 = 1.02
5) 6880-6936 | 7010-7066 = 1.03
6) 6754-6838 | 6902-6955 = 1.07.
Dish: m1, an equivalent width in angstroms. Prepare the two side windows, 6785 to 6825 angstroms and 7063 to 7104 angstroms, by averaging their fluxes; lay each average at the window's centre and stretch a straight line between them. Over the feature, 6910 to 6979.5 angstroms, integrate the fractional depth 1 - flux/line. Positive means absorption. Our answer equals -4.05 angstroms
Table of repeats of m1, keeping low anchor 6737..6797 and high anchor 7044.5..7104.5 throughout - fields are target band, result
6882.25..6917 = -1.6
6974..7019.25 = -2.9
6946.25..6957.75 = -0.6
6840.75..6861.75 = -0.2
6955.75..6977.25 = -1.2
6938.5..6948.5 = -0.4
